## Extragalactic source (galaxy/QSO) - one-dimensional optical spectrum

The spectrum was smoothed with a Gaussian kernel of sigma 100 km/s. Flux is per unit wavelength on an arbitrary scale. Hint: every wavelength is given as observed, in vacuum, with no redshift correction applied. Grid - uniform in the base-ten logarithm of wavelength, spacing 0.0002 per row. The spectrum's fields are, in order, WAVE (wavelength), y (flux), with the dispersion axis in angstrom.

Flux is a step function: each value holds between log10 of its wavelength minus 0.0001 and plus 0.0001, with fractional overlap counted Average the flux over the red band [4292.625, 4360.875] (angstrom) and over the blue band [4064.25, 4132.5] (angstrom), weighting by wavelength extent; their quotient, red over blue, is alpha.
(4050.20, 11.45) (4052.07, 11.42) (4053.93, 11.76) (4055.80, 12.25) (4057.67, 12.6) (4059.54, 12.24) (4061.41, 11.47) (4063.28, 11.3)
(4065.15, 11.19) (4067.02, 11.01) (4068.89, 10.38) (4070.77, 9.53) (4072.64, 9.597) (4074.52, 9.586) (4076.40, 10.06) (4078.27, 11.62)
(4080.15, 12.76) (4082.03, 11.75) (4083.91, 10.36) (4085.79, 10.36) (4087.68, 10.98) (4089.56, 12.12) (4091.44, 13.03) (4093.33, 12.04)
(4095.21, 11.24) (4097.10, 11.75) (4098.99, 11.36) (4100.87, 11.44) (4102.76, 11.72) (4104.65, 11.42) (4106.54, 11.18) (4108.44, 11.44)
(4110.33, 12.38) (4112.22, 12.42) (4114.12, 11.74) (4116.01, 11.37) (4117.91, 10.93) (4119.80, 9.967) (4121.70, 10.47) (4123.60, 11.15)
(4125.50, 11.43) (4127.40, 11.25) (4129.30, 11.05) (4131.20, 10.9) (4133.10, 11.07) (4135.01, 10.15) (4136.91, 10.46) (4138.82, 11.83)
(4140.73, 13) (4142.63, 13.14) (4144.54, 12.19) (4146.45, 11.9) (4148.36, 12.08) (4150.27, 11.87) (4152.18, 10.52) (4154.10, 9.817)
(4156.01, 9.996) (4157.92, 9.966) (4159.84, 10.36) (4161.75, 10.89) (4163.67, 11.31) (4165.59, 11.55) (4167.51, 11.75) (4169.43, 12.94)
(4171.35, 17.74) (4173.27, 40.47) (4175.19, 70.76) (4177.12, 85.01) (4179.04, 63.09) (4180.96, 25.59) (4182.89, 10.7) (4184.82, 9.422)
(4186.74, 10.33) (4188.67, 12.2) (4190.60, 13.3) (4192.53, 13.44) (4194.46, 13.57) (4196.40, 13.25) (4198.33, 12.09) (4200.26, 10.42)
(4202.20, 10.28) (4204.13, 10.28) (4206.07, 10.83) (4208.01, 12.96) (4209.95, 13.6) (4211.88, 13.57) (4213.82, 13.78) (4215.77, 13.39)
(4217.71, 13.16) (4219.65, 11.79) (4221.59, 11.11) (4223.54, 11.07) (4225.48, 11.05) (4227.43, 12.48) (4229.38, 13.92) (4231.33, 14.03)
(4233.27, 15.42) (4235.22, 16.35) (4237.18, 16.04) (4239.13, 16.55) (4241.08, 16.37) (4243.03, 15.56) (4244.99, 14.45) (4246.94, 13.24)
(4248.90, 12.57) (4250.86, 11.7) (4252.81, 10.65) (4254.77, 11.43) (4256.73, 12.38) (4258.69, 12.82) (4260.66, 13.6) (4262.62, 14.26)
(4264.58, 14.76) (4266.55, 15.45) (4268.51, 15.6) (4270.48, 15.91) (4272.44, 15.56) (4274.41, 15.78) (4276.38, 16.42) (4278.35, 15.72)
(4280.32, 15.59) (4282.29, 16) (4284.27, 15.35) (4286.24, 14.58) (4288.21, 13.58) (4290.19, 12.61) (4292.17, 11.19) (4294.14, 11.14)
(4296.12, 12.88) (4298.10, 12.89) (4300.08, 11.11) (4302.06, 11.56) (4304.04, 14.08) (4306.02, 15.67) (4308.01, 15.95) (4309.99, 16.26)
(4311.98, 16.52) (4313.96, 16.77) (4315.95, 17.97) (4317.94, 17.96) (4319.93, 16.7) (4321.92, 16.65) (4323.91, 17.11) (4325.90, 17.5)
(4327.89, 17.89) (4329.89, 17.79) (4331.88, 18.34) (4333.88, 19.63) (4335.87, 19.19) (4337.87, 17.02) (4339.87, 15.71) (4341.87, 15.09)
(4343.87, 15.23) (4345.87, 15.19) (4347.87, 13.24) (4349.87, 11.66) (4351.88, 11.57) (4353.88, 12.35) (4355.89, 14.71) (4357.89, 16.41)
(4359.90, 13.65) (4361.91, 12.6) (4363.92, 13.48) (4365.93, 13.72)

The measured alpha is 1.37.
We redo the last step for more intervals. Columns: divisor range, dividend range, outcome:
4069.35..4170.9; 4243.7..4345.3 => 1.33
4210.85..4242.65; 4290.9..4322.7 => 1.06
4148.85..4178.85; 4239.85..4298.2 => 0.60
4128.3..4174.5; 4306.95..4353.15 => 1.25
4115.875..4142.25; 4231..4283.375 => 1.31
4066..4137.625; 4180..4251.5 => 1.19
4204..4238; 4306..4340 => 1.32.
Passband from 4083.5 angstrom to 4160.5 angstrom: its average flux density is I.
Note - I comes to 11.3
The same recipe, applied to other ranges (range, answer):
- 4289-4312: 13.4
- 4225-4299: 14.1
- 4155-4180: 28.1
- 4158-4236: 17.9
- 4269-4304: 14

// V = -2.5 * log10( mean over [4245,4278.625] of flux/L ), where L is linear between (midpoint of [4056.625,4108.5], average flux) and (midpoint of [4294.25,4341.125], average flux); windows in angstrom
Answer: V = 0.08 mag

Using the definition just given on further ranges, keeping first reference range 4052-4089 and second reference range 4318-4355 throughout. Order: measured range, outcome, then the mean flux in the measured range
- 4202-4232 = 0.12 mag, 12.4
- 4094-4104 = 0.01 mag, 11.5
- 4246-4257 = 0.21 mag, 12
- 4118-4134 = 0.12 mag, 10.9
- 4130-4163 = 0.12 mag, 11.2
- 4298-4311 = 0.11 mag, 14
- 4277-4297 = 0.09 mag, 13.9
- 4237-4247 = -0.09 mag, 15.5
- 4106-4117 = 0.01 mag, 11.8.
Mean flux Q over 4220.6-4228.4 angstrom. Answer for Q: 11.4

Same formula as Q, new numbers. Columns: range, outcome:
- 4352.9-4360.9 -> 14.3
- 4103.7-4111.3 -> 11.6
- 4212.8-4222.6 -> 12.6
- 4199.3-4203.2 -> 10.4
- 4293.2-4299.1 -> 12.3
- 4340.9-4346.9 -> 15.2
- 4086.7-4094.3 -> 12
